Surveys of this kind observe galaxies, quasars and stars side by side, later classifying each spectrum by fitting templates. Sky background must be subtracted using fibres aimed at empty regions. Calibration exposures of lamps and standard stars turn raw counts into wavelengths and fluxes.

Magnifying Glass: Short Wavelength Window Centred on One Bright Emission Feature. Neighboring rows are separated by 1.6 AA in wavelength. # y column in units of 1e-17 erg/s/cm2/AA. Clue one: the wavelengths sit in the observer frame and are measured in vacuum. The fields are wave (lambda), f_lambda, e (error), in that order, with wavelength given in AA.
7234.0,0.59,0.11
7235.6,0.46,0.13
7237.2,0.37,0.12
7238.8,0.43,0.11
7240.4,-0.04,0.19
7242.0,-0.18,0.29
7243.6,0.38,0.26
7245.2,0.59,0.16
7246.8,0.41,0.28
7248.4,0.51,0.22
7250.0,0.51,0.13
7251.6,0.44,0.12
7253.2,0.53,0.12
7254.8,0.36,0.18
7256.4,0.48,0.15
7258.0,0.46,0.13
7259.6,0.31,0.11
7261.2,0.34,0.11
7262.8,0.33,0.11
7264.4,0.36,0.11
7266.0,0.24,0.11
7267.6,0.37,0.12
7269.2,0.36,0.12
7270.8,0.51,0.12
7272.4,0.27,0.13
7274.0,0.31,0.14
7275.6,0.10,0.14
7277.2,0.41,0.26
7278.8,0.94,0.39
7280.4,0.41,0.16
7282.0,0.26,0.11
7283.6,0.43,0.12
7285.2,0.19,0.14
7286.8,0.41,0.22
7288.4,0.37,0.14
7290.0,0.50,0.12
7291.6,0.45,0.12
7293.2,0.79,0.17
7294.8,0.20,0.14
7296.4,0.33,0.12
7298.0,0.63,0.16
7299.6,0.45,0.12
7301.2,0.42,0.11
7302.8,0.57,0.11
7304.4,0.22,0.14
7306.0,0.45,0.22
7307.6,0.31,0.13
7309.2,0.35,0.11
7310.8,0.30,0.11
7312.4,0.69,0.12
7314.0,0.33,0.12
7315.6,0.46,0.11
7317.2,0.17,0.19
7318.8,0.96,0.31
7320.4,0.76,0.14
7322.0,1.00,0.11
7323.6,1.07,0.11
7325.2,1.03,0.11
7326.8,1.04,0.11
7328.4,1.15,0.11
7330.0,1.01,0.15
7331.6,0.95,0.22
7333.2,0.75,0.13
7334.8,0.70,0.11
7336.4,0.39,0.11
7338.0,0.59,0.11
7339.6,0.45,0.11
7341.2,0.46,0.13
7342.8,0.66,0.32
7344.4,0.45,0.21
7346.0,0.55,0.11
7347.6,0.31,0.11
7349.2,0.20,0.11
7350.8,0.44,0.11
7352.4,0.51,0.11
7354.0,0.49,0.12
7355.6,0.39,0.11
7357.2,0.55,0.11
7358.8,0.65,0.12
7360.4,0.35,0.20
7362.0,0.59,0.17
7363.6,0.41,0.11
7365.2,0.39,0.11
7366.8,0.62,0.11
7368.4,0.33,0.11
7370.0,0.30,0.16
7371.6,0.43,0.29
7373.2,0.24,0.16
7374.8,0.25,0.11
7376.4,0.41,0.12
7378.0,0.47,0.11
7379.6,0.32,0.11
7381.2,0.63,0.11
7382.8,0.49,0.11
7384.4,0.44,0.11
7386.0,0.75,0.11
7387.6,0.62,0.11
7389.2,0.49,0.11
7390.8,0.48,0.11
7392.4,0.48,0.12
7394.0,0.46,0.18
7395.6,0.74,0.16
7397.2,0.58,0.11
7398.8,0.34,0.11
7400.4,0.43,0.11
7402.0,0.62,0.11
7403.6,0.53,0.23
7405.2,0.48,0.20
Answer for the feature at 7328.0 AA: [O II]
